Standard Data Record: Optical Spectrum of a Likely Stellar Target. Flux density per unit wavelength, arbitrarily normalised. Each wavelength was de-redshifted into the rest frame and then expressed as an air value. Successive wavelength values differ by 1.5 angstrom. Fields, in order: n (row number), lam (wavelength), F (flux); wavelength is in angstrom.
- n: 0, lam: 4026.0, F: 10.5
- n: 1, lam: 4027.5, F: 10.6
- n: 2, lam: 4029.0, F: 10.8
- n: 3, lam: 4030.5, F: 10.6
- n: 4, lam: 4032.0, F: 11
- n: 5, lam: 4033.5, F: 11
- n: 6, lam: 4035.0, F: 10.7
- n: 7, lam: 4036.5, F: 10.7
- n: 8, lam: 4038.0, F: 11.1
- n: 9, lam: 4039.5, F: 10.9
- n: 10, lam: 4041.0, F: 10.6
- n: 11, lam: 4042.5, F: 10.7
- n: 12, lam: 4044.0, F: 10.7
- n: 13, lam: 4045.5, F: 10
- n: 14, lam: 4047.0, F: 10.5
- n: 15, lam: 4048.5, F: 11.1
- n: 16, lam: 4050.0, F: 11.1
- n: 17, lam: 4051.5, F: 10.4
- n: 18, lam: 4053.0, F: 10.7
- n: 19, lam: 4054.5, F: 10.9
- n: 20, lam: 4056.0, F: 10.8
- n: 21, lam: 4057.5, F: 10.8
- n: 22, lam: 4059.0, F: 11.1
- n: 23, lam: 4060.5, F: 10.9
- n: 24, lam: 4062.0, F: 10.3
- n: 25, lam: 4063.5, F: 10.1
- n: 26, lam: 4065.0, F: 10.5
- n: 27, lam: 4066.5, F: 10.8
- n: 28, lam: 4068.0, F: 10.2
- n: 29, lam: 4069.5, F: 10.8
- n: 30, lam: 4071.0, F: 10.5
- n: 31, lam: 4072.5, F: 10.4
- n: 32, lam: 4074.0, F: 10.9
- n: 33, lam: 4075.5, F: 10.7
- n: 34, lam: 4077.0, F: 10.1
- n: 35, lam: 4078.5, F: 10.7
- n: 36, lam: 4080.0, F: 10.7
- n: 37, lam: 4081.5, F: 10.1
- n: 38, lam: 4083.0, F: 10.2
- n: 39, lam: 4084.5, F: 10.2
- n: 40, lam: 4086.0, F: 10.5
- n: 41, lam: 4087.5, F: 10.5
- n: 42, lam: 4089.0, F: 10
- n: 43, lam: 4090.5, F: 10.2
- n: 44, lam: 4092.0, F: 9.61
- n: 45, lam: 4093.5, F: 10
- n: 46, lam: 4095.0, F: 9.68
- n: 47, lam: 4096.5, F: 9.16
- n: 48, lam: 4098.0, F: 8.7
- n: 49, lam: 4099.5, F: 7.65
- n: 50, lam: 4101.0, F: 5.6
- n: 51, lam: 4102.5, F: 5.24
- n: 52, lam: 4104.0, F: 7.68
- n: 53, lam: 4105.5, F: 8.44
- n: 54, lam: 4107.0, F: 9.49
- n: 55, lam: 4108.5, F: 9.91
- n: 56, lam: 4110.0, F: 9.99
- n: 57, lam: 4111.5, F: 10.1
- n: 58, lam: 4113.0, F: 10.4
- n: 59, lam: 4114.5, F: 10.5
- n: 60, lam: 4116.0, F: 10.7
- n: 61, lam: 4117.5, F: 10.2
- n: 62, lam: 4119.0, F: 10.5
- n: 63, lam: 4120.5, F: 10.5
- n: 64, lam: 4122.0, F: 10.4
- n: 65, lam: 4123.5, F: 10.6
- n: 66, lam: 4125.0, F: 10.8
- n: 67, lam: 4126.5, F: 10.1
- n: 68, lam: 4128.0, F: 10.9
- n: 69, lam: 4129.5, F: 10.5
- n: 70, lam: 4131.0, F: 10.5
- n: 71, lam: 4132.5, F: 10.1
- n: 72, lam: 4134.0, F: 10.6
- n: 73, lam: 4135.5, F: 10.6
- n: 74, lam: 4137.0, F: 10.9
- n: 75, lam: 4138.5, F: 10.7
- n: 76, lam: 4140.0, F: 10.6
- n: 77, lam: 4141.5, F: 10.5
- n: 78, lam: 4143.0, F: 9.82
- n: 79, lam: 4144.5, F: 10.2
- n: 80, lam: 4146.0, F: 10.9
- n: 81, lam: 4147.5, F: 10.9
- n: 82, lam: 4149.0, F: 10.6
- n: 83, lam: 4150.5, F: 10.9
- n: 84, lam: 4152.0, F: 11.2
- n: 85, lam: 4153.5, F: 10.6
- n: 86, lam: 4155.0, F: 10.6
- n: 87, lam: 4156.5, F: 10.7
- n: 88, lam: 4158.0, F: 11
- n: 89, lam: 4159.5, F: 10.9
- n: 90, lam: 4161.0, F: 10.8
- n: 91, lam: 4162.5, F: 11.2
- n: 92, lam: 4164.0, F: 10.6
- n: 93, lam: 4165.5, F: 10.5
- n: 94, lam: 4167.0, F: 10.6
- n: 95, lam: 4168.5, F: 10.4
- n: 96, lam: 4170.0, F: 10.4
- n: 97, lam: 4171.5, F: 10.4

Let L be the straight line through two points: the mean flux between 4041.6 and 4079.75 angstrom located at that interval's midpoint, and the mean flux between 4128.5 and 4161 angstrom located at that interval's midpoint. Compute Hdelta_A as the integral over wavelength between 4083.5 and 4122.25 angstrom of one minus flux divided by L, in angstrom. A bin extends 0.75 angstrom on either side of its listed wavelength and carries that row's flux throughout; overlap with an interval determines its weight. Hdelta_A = 4.32 angstrom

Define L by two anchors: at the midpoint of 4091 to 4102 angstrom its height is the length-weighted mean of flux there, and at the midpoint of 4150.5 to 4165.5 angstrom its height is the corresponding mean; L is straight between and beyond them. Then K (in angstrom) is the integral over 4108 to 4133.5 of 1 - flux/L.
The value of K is -2.5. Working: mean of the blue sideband 8.59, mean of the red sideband 10.8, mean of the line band 10.4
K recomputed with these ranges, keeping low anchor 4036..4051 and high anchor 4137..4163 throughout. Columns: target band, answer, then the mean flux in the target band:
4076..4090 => 0.5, 10.3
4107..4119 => 0.6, 10.2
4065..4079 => 0.2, 10.6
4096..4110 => 3.5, 8.07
